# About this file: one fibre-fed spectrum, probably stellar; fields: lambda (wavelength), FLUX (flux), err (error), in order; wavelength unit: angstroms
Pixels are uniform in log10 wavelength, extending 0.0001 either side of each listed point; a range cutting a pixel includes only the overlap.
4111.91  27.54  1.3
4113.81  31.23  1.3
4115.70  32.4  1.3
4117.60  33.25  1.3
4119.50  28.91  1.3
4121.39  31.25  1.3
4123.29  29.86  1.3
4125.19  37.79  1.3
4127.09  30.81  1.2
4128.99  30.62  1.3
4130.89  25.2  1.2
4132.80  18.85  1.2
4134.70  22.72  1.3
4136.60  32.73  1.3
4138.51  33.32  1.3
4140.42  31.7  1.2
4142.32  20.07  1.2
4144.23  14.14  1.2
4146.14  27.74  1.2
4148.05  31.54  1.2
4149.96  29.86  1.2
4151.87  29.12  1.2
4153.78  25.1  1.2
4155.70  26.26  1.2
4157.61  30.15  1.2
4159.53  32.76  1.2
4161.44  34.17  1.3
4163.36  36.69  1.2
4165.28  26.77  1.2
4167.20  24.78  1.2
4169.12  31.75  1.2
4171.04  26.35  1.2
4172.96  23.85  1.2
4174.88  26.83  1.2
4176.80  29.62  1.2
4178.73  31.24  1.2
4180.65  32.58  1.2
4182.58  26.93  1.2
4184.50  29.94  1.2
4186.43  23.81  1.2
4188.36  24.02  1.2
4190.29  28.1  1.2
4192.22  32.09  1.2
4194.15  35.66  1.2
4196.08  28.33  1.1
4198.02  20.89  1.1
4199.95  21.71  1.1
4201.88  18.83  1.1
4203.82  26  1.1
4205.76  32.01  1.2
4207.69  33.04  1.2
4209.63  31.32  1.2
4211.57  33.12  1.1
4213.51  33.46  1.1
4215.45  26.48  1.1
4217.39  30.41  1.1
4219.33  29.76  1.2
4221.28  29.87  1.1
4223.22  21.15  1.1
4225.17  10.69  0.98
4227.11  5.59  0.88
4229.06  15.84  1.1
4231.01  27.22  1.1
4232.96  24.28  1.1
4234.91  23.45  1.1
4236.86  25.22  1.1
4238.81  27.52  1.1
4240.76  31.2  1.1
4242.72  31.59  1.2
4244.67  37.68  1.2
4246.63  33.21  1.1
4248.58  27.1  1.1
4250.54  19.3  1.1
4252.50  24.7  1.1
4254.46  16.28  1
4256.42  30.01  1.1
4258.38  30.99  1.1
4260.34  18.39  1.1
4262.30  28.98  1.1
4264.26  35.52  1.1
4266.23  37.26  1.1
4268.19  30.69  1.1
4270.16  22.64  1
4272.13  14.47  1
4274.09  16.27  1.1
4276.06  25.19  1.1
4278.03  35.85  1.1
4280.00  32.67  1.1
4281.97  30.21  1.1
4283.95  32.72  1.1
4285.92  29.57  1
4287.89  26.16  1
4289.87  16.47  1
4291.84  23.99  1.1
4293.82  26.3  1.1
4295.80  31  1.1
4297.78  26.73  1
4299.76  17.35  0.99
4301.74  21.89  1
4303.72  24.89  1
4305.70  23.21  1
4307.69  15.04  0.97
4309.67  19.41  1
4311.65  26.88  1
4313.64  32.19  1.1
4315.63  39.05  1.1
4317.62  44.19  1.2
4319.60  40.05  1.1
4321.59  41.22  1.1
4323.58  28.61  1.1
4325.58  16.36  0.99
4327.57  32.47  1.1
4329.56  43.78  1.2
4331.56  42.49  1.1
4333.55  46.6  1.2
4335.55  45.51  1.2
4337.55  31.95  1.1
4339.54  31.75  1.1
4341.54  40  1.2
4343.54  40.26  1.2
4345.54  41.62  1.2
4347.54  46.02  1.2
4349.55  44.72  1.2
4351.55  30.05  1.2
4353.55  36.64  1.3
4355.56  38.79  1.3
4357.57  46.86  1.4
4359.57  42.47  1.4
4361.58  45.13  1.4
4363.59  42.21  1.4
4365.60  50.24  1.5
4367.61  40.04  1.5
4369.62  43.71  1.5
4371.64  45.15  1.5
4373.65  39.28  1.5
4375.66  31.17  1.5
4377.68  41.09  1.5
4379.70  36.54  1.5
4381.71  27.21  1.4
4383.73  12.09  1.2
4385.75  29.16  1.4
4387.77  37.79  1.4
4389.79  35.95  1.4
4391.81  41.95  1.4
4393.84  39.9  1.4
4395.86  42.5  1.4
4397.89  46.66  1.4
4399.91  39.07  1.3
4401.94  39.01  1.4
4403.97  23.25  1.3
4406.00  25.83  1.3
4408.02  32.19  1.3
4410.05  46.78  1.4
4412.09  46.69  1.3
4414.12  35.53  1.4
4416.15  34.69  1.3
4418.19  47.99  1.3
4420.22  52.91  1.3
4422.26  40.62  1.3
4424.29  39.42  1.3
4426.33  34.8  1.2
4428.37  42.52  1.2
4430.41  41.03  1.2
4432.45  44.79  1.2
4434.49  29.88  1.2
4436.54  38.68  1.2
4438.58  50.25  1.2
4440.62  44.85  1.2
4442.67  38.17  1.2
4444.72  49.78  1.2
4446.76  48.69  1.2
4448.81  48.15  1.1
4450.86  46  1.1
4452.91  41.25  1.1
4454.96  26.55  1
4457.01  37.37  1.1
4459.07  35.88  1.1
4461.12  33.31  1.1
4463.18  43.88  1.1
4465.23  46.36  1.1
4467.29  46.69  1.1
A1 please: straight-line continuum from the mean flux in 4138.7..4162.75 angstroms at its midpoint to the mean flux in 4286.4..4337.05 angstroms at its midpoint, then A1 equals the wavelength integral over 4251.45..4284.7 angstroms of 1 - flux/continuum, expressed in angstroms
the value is 2.7 angstroms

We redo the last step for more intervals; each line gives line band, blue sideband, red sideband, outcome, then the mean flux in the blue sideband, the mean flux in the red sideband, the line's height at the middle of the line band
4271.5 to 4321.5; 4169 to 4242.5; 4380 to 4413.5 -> 5.8 angstroms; 26.6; 35.4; 30.8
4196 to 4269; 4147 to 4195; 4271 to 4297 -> 2.7 angstroms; 29.2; 26.2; 27.6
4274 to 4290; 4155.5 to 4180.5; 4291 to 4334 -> 0.8 angstroms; 29.5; 30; 29.9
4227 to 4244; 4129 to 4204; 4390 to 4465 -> 3.4 angstroms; 27.5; 40.3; 30.9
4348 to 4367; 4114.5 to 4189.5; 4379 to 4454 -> -2.6 angstroms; 28.6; 39.3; 36.9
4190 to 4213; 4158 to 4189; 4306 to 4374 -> 1.4 angstroms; 28.9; 37.8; 30.4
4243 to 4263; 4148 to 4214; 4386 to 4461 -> 3.3 angstroms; 28.7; 40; 32.1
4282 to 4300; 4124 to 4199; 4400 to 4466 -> 4.1 angstroms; 28.3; 40.2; 34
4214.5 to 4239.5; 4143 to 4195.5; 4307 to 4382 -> 6.9 angstroms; 28.5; 37.8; 31.6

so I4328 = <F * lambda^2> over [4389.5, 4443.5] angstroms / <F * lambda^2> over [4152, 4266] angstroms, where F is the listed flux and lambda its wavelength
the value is 1.6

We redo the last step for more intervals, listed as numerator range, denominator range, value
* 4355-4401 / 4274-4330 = 1.42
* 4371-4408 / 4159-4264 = 1.40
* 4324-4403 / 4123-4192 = 1.50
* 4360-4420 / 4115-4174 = 1.49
